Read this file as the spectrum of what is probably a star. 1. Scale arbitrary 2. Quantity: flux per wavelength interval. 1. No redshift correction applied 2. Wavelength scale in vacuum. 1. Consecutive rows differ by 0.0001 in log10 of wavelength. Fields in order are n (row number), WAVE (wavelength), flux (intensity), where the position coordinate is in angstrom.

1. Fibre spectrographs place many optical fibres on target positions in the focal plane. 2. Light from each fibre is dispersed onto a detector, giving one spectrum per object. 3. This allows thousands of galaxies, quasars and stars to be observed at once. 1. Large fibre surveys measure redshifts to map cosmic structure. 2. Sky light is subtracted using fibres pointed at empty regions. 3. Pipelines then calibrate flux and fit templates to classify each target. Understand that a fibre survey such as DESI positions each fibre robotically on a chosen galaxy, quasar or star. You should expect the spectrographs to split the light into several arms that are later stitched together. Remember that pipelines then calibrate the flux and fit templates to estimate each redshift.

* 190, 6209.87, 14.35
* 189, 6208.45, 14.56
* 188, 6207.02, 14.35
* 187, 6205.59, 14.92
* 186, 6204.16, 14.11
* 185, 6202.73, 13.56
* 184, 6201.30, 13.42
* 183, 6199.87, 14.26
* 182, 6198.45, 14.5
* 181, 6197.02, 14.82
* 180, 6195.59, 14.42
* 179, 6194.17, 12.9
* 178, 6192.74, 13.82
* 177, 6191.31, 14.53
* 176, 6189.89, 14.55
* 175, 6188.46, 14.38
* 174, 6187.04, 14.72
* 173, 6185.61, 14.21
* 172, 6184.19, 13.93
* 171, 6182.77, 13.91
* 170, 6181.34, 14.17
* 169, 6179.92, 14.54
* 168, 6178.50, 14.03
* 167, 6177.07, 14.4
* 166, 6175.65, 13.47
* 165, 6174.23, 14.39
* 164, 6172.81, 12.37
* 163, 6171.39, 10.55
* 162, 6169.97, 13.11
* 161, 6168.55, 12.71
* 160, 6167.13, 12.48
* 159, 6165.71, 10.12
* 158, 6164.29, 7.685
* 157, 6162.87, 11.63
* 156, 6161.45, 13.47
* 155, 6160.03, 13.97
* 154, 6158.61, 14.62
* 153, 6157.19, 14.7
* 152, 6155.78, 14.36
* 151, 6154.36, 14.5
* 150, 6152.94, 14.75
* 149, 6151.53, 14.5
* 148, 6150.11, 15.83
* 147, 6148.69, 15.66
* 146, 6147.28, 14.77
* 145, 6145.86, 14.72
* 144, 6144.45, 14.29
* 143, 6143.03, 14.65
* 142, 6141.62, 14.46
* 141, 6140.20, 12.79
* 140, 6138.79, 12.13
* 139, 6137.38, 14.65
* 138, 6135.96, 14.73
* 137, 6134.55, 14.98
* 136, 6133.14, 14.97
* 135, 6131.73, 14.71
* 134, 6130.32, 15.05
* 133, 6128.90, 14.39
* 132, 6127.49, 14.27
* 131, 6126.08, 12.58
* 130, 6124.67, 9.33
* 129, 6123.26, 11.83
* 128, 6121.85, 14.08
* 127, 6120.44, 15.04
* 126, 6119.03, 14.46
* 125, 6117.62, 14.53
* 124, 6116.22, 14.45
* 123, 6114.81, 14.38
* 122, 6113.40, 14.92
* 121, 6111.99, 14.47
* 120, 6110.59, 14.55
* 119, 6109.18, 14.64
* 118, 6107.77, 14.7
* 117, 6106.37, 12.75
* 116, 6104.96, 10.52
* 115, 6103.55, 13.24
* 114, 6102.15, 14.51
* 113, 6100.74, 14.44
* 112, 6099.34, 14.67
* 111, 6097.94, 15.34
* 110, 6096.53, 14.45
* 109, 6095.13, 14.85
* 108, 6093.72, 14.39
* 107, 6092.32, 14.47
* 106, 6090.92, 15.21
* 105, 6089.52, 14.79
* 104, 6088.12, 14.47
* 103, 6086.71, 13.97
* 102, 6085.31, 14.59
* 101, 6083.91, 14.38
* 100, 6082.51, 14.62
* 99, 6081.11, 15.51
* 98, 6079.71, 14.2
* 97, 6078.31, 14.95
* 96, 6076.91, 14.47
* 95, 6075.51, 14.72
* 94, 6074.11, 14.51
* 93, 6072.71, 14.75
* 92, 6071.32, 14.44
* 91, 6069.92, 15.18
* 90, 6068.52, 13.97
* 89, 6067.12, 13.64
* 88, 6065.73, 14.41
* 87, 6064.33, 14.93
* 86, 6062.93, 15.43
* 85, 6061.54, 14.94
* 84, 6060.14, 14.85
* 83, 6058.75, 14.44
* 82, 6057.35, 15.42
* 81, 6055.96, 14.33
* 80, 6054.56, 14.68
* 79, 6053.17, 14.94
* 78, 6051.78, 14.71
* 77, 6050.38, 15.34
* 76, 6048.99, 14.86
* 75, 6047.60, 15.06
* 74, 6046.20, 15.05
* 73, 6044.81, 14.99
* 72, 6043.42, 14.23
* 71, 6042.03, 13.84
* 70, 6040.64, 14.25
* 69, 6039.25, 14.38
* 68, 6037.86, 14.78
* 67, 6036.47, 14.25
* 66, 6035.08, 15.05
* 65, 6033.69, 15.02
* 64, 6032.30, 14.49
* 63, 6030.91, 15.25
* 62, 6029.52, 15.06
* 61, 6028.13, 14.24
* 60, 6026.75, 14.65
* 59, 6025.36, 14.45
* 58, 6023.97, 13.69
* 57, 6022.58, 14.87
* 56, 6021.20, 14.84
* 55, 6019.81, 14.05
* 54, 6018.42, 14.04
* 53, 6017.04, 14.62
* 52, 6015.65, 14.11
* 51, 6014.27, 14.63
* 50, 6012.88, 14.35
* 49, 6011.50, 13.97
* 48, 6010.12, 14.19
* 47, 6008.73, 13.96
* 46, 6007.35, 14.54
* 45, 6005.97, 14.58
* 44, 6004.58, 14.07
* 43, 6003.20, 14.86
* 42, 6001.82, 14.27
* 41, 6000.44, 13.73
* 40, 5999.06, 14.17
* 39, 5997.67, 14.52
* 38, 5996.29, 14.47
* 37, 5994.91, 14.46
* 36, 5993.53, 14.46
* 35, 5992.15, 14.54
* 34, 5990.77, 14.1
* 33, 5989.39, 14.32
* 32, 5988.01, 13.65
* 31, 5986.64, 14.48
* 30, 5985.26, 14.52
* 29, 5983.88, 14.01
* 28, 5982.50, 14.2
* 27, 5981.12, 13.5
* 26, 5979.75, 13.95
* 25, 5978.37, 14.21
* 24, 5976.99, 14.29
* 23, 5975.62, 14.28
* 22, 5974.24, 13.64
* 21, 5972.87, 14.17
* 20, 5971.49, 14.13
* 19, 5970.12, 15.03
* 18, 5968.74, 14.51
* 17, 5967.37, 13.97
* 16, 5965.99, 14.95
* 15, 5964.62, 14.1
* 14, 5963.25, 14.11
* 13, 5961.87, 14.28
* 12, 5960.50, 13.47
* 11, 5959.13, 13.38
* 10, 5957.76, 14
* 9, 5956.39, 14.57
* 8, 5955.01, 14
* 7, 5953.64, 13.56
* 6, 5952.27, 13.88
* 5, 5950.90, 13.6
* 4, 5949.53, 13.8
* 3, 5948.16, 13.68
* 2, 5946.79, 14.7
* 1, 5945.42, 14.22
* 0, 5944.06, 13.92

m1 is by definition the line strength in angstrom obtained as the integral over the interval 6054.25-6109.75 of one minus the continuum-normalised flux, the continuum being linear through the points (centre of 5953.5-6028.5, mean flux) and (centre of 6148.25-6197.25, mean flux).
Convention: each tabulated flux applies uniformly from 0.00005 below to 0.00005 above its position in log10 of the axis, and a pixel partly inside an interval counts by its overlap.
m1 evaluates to -2.1 angstrom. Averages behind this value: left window 14.2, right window 13.6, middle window 14.5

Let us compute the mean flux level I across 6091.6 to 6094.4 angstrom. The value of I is 14.5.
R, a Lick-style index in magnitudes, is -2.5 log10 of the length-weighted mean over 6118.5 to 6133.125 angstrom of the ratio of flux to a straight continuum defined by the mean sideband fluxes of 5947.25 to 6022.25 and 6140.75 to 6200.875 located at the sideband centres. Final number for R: 0.02 mag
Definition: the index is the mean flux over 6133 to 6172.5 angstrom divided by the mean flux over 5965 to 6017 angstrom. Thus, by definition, 0.95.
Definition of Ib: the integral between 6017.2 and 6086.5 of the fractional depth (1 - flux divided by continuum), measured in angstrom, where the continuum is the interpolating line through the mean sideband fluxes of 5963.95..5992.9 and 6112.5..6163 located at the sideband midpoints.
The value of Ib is -2.2 angstrom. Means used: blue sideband 14.2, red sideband 14.2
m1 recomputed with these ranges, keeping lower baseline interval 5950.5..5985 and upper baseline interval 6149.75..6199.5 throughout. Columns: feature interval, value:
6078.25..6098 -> -1.20 angstrom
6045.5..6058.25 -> -0.95 angstrom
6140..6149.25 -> -0.58 angstrom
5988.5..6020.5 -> -0.69 angstrom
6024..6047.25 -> -1.13 angstrom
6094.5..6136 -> -0.90 angstrom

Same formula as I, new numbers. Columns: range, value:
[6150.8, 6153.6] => 14.6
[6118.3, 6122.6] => 14.5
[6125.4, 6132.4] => 14.2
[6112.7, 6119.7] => 14.6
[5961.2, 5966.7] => 14.3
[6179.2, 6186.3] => 14.2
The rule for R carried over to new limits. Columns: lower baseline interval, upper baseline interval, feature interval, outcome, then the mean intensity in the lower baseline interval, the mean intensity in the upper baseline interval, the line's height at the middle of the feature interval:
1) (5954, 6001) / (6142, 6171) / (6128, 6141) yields -0.05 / 14.2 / 13.6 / 13.7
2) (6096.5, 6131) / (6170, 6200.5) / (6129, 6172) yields 0.01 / 13.9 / 13.9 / 13.9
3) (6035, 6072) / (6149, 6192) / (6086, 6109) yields 0.01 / 14.7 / 13.6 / 14.3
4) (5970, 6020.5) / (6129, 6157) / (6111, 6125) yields 0.05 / 14.2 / 14.6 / 14.5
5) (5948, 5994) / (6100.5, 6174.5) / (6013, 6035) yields -0.04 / 14.1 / 13.7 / 14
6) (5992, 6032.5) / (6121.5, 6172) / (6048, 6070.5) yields -0.05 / 14.4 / 13.6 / 14.1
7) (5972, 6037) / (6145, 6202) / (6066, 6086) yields -0.04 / 14.3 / 13.7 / 14.1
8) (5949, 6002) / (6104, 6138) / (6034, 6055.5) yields -0.05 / 14.1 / 13.9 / 14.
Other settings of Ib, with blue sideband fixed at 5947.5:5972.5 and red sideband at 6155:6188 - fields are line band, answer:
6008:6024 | -0.5 angstrom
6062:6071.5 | -0.7 angstrom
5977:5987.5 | -0.1 angstrom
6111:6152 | -2.5 angstrom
